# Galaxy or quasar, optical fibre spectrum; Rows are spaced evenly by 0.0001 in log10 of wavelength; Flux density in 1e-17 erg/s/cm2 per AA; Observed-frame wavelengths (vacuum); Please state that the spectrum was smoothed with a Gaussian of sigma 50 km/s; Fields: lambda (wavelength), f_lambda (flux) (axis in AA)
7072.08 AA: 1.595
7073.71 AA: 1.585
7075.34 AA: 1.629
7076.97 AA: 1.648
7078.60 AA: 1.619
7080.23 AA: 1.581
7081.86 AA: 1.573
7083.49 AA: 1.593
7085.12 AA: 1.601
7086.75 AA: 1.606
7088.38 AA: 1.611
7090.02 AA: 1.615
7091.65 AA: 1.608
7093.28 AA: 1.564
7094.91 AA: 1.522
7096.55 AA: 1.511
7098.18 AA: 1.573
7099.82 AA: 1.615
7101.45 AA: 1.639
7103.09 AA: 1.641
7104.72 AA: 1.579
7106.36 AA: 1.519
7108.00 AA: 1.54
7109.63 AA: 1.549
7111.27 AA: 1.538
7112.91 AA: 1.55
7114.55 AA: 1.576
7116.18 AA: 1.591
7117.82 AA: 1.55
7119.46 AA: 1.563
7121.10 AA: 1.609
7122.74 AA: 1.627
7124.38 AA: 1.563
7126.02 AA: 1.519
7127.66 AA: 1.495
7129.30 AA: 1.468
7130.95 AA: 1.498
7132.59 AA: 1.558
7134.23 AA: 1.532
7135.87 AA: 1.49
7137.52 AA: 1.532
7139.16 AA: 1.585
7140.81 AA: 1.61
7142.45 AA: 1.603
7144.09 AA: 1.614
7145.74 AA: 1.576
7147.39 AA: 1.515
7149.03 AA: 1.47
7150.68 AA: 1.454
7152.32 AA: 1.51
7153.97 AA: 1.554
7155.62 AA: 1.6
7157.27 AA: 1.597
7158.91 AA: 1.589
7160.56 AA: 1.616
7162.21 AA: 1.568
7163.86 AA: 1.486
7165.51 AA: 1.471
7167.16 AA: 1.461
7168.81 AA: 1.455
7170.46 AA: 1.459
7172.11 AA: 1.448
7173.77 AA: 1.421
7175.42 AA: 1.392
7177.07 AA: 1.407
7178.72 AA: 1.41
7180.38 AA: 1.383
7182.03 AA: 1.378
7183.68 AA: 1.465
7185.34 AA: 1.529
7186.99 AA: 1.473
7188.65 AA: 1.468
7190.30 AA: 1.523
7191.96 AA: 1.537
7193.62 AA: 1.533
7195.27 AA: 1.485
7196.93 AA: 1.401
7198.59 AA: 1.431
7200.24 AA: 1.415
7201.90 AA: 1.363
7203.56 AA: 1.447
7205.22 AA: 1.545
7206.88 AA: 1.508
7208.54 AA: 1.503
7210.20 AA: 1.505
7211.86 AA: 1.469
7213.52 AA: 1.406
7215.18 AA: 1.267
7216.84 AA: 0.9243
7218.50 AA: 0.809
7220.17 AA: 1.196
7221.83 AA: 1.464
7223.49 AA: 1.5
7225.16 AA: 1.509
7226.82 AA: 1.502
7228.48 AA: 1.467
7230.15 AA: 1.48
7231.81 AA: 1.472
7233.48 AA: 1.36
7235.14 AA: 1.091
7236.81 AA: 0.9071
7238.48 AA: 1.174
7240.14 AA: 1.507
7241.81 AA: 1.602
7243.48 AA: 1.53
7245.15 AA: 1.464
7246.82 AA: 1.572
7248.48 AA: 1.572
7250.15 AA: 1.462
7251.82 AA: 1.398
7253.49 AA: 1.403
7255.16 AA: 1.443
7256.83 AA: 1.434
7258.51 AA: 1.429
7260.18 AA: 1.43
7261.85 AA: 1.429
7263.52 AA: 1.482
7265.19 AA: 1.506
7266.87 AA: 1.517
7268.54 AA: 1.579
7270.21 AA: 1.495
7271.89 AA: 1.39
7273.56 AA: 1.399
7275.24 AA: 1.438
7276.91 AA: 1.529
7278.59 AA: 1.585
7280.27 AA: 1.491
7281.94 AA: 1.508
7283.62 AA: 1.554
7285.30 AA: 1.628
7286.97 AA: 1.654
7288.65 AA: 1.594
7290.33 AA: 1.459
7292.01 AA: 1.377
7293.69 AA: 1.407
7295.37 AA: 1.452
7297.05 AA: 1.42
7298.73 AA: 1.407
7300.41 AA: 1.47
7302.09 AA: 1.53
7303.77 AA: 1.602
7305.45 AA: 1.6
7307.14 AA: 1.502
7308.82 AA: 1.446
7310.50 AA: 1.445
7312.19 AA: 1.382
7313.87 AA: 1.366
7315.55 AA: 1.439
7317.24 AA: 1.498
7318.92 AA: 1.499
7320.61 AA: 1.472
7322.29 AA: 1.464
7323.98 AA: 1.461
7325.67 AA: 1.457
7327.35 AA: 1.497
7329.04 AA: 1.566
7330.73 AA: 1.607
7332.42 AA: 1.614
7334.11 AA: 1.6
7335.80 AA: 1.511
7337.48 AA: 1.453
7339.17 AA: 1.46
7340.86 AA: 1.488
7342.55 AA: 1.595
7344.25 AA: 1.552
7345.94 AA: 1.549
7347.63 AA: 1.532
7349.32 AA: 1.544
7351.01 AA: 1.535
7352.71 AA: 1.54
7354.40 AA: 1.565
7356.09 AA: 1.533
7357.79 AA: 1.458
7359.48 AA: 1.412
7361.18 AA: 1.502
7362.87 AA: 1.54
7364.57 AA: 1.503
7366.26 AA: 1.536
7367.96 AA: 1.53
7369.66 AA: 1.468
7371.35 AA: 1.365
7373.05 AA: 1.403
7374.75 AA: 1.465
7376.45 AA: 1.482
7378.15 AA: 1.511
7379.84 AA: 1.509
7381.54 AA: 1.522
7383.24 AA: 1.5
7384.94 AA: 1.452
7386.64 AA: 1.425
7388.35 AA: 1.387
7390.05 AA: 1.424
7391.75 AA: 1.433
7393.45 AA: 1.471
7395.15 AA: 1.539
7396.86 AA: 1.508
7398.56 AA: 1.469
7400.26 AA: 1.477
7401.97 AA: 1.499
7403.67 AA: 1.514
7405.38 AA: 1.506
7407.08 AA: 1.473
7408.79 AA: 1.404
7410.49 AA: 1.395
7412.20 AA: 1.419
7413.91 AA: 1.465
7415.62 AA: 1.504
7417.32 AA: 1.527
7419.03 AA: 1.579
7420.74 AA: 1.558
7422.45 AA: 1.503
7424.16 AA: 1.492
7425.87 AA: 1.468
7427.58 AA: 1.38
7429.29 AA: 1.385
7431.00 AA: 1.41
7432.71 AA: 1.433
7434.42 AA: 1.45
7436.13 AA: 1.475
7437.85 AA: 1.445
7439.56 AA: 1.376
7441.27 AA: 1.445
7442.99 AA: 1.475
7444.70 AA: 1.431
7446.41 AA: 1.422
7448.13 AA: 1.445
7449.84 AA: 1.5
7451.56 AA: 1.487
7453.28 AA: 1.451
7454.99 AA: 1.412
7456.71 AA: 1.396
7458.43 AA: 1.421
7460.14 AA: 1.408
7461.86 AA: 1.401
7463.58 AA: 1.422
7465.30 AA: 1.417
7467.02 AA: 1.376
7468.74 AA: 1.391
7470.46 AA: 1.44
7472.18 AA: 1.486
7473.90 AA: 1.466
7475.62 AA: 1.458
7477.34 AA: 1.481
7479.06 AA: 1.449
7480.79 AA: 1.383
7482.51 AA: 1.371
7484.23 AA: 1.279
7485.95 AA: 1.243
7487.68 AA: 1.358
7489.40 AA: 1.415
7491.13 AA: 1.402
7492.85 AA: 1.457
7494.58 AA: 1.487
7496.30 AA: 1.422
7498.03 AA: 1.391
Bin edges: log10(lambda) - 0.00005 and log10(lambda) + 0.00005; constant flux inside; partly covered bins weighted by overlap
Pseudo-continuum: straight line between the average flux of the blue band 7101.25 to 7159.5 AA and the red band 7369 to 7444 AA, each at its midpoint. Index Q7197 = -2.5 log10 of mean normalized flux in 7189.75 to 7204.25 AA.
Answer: 0.05 mag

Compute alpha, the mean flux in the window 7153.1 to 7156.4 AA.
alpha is 1.57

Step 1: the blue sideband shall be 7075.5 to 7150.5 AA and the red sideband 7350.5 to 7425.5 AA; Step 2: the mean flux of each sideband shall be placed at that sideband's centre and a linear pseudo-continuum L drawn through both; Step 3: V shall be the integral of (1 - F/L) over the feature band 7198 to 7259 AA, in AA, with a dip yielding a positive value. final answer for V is 5.56 AA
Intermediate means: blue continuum 1.57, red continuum 1.48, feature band 1.39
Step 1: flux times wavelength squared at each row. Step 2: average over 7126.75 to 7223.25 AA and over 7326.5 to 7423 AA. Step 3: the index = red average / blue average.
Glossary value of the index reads 1.08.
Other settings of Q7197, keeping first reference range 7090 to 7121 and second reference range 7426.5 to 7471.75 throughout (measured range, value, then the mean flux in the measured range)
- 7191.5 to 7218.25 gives 0.091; 1.41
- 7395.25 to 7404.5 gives -0.036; 1.5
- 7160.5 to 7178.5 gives 0.059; 1.46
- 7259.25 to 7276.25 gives 0.026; 1.47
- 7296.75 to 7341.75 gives -0.008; 1.49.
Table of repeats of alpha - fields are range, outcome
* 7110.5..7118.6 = 1.56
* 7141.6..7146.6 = 1.6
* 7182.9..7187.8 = 1.49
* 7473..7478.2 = 1.47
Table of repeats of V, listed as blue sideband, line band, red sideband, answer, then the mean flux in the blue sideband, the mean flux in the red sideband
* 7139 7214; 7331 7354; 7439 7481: -1.27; 1.49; 1.43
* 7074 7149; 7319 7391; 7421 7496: -1.48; 1.57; 1.43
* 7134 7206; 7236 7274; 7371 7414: 1.07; 1.49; 1.46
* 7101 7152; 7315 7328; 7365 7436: 0.17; 1.55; 1.47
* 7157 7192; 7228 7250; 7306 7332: 1.12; 1.48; 1.48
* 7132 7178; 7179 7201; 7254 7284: 0.66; 1.52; 1.48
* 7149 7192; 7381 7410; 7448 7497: -0.69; 1.49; 1.42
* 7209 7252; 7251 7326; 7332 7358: -1.28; 1.37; 1.53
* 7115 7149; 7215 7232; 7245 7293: 2.11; 1.55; 1.49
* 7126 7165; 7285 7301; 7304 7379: 0.30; 1.54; 1.5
